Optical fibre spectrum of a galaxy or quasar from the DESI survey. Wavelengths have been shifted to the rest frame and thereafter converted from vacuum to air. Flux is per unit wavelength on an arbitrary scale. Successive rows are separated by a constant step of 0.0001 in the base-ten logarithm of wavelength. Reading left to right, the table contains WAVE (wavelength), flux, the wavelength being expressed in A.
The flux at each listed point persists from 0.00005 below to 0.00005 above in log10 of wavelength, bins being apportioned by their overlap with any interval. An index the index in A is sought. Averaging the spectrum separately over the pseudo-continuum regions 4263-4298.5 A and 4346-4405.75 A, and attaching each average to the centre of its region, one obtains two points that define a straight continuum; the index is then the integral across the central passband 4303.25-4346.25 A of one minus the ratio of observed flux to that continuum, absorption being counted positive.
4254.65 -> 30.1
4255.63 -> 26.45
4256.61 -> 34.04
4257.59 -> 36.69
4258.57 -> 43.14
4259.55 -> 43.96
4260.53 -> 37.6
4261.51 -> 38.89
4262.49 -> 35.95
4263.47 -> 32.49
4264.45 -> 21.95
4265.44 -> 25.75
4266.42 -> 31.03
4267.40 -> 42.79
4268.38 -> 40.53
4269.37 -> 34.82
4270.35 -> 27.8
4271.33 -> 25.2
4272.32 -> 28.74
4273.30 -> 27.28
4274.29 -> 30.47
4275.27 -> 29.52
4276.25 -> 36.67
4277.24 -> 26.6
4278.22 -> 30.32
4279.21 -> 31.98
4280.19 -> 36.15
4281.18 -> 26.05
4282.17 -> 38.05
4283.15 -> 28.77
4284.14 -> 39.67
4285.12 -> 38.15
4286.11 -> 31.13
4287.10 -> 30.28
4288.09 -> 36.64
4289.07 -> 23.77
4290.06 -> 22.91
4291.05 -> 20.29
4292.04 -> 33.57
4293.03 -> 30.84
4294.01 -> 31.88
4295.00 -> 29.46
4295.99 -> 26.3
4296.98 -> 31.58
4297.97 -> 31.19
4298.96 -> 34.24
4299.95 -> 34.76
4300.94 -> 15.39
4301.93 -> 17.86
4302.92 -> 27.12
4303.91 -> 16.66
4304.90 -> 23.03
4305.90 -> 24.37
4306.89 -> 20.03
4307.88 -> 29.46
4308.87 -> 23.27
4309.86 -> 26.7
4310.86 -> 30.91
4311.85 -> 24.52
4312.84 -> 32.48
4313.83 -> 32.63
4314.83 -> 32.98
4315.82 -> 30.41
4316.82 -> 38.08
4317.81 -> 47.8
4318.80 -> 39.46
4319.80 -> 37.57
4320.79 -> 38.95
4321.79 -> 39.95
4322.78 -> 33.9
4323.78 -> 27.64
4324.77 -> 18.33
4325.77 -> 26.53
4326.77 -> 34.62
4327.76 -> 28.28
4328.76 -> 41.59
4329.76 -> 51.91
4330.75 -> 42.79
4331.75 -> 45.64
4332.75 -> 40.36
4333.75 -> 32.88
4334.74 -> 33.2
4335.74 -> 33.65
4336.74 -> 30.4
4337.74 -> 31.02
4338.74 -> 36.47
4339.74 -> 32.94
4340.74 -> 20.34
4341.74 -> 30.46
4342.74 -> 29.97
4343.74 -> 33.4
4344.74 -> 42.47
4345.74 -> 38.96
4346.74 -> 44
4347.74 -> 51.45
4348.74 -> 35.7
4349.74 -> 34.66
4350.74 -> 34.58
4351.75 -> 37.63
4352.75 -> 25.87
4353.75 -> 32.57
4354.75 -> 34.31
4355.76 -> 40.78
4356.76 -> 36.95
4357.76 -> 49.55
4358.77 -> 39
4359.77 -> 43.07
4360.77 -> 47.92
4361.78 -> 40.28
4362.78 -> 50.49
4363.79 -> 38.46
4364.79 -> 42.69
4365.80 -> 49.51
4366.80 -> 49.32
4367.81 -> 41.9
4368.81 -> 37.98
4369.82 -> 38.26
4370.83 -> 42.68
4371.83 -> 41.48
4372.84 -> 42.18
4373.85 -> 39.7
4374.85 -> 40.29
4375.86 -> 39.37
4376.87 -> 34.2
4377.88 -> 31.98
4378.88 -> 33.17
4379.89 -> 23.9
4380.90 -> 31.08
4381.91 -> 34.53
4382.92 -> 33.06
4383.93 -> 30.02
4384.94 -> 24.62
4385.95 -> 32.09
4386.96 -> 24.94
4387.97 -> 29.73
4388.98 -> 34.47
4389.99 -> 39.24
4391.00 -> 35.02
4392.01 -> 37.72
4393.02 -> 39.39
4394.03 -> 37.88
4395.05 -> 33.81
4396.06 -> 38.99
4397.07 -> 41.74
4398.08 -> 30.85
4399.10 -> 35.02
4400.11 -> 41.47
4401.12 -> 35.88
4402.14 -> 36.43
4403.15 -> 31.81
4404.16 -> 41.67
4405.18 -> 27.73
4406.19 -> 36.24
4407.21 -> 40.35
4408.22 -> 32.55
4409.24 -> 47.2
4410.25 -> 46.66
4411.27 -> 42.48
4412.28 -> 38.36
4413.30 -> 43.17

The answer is 1.5 A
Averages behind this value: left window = 30.9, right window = 37.4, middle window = 32.7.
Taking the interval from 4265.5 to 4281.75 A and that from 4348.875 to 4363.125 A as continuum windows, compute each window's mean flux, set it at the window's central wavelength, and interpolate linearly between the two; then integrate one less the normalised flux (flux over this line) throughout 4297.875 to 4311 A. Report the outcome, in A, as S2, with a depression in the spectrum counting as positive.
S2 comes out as 3.53 A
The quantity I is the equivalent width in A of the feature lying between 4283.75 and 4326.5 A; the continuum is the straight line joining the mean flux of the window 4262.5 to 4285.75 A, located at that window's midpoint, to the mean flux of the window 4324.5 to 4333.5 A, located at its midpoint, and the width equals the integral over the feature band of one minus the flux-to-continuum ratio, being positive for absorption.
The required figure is 6.1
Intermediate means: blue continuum 31.9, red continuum 37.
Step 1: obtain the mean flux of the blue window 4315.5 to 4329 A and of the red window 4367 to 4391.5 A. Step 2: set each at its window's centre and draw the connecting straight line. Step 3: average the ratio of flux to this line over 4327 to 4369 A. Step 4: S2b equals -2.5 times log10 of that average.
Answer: -0.11 mag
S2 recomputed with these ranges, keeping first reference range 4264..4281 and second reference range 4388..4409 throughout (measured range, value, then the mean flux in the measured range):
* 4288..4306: 2.9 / 26.8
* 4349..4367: -2.9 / 40.2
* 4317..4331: -1.3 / 36.3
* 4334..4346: 0.4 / 32.7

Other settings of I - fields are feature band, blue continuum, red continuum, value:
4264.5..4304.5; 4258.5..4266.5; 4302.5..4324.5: 3.4 A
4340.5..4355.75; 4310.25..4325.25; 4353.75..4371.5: 1.5 A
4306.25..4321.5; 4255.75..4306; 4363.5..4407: 0.1 A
